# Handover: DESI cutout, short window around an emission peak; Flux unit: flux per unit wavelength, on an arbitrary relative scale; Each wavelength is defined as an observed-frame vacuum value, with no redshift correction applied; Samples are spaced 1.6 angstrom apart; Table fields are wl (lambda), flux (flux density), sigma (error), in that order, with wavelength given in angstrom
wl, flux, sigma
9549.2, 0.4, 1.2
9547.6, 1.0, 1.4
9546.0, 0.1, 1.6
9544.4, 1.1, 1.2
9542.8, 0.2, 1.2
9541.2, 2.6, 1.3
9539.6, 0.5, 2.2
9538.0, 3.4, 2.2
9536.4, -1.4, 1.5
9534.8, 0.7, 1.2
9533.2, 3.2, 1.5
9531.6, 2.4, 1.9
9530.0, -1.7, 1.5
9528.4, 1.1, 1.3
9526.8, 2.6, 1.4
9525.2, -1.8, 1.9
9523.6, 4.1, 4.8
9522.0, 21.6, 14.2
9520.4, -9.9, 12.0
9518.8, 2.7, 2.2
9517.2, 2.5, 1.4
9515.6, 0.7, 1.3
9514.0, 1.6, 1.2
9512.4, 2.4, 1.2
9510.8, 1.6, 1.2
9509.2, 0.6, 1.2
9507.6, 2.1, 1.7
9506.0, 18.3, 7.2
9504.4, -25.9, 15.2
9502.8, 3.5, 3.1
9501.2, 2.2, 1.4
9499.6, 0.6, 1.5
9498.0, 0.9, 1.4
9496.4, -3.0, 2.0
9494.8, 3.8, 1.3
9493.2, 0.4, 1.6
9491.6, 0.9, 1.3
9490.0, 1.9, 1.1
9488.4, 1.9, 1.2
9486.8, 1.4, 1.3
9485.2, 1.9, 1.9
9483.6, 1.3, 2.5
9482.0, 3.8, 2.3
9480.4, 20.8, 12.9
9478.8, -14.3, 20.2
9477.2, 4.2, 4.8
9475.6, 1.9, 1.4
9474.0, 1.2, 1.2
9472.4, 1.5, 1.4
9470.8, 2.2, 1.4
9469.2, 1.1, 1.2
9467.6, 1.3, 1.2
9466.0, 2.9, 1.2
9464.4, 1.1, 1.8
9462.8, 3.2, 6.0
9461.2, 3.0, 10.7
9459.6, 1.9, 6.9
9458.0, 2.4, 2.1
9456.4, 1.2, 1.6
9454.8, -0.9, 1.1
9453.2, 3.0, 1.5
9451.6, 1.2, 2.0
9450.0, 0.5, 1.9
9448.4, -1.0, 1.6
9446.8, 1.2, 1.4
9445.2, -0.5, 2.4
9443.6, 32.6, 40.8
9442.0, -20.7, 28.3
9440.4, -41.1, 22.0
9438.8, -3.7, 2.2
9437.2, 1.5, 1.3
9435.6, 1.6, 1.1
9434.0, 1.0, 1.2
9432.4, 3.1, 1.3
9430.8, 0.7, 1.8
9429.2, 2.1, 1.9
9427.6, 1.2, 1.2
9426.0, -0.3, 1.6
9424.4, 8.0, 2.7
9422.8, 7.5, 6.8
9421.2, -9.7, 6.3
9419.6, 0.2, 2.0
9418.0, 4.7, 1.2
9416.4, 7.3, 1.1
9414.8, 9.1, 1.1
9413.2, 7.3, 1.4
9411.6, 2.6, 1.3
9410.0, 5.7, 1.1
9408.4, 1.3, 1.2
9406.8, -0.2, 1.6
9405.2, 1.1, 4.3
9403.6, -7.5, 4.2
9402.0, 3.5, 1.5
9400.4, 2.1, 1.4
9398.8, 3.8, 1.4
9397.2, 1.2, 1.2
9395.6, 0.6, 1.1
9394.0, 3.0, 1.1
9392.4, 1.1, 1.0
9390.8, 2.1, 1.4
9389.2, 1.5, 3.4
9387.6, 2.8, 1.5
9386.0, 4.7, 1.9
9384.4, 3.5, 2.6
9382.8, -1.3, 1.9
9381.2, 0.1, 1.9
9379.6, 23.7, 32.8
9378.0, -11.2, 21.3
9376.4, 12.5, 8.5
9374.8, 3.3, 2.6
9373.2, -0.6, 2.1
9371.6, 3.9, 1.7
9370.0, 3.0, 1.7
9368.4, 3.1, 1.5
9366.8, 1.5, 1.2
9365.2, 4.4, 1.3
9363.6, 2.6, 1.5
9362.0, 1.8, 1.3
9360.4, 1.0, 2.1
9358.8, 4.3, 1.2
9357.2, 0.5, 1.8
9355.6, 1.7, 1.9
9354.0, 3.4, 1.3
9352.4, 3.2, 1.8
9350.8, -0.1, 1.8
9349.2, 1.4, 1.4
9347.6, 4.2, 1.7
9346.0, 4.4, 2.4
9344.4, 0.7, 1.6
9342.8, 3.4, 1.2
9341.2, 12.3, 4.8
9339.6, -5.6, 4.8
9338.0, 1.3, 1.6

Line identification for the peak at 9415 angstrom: [O III] 5007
